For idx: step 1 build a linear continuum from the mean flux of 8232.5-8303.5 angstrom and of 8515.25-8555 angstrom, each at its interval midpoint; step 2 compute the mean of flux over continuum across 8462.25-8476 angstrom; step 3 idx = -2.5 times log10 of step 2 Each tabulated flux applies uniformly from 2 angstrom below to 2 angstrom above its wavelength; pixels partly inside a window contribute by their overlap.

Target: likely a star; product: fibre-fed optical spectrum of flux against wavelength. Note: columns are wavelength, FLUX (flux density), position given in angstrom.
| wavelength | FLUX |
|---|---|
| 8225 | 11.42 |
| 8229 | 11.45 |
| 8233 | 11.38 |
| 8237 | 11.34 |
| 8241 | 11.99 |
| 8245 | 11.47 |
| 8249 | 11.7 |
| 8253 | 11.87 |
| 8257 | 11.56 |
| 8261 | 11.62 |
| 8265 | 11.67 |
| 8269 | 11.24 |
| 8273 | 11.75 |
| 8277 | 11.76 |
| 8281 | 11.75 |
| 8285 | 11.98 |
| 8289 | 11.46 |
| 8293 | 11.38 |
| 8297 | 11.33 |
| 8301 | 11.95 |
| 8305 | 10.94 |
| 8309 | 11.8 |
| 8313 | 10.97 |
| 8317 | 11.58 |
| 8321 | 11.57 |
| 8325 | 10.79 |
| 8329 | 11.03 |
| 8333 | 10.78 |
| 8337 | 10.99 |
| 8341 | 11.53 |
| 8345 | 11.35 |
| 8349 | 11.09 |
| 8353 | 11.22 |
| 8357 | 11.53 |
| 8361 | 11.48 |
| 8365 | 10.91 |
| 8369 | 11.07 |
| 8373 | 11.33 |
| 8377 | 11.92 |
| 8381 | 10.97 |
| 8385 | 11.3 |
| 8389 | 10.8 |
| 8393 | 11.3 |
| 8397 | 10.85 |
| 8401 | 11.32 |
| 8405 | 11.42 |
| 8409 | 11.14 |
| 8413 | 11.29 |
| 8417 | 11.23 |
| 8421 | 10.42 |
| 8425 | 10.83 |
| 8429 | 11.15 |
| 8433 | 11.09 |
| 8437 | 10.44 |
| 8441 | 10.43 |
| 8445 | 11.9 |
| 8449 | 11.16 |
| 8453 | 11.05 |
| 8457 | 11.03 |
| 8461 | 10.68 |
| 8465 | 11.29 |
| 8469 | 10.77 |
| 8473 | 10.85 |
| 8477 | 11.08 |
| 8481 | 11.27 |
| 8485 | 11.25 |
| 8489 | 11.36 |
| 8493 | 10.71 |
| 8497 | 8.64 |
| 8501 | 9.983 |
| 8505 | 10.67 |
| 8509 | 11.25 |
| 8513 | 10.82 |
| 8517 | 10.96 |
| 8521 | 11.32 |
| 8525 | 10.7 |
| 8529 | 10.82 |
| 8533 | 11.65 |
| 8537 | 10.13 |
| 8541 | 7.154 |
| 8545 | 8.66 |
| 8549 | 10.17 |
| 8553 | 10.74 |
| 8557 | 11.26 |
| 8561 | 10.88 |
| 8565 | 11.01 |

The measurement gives -0.04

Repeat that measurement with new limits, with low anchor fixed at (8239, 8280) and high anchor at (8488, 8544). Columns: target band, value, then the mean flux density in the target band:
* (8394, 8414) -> -0.03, 11.2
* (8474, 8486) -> -0.06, 11.2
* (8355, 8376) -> -0.02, 11.3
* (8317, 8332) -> 0.02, 11.2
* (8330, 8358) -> 0.00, 11.2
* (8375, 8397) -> -0.02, 11.2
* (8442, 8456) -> -0.05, 11.3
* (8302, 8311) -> 0.00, 11.4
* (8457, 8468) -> -0.03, 11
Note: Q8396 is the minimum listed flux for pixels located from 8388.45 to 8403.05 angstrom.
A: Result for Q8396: 10.8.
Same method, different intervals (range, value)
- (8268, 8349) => 10.78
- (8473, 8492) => 10.85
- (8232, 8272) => 11.24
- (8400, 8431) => 10.42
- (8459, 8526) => 8.64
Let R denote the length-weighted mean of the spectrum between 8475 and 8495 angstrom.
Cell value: 11.1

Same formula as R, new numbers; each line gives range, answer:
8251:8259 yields 11.7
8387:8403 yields 11.1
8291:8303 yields 11.6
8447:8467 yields 11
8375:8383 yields 11.4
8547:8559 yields 10.7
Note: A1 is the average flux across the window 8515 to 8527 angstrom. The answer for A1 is 11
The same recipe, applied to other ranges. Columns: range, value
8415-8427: 10.8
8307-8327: 11.3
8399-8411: 11.3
